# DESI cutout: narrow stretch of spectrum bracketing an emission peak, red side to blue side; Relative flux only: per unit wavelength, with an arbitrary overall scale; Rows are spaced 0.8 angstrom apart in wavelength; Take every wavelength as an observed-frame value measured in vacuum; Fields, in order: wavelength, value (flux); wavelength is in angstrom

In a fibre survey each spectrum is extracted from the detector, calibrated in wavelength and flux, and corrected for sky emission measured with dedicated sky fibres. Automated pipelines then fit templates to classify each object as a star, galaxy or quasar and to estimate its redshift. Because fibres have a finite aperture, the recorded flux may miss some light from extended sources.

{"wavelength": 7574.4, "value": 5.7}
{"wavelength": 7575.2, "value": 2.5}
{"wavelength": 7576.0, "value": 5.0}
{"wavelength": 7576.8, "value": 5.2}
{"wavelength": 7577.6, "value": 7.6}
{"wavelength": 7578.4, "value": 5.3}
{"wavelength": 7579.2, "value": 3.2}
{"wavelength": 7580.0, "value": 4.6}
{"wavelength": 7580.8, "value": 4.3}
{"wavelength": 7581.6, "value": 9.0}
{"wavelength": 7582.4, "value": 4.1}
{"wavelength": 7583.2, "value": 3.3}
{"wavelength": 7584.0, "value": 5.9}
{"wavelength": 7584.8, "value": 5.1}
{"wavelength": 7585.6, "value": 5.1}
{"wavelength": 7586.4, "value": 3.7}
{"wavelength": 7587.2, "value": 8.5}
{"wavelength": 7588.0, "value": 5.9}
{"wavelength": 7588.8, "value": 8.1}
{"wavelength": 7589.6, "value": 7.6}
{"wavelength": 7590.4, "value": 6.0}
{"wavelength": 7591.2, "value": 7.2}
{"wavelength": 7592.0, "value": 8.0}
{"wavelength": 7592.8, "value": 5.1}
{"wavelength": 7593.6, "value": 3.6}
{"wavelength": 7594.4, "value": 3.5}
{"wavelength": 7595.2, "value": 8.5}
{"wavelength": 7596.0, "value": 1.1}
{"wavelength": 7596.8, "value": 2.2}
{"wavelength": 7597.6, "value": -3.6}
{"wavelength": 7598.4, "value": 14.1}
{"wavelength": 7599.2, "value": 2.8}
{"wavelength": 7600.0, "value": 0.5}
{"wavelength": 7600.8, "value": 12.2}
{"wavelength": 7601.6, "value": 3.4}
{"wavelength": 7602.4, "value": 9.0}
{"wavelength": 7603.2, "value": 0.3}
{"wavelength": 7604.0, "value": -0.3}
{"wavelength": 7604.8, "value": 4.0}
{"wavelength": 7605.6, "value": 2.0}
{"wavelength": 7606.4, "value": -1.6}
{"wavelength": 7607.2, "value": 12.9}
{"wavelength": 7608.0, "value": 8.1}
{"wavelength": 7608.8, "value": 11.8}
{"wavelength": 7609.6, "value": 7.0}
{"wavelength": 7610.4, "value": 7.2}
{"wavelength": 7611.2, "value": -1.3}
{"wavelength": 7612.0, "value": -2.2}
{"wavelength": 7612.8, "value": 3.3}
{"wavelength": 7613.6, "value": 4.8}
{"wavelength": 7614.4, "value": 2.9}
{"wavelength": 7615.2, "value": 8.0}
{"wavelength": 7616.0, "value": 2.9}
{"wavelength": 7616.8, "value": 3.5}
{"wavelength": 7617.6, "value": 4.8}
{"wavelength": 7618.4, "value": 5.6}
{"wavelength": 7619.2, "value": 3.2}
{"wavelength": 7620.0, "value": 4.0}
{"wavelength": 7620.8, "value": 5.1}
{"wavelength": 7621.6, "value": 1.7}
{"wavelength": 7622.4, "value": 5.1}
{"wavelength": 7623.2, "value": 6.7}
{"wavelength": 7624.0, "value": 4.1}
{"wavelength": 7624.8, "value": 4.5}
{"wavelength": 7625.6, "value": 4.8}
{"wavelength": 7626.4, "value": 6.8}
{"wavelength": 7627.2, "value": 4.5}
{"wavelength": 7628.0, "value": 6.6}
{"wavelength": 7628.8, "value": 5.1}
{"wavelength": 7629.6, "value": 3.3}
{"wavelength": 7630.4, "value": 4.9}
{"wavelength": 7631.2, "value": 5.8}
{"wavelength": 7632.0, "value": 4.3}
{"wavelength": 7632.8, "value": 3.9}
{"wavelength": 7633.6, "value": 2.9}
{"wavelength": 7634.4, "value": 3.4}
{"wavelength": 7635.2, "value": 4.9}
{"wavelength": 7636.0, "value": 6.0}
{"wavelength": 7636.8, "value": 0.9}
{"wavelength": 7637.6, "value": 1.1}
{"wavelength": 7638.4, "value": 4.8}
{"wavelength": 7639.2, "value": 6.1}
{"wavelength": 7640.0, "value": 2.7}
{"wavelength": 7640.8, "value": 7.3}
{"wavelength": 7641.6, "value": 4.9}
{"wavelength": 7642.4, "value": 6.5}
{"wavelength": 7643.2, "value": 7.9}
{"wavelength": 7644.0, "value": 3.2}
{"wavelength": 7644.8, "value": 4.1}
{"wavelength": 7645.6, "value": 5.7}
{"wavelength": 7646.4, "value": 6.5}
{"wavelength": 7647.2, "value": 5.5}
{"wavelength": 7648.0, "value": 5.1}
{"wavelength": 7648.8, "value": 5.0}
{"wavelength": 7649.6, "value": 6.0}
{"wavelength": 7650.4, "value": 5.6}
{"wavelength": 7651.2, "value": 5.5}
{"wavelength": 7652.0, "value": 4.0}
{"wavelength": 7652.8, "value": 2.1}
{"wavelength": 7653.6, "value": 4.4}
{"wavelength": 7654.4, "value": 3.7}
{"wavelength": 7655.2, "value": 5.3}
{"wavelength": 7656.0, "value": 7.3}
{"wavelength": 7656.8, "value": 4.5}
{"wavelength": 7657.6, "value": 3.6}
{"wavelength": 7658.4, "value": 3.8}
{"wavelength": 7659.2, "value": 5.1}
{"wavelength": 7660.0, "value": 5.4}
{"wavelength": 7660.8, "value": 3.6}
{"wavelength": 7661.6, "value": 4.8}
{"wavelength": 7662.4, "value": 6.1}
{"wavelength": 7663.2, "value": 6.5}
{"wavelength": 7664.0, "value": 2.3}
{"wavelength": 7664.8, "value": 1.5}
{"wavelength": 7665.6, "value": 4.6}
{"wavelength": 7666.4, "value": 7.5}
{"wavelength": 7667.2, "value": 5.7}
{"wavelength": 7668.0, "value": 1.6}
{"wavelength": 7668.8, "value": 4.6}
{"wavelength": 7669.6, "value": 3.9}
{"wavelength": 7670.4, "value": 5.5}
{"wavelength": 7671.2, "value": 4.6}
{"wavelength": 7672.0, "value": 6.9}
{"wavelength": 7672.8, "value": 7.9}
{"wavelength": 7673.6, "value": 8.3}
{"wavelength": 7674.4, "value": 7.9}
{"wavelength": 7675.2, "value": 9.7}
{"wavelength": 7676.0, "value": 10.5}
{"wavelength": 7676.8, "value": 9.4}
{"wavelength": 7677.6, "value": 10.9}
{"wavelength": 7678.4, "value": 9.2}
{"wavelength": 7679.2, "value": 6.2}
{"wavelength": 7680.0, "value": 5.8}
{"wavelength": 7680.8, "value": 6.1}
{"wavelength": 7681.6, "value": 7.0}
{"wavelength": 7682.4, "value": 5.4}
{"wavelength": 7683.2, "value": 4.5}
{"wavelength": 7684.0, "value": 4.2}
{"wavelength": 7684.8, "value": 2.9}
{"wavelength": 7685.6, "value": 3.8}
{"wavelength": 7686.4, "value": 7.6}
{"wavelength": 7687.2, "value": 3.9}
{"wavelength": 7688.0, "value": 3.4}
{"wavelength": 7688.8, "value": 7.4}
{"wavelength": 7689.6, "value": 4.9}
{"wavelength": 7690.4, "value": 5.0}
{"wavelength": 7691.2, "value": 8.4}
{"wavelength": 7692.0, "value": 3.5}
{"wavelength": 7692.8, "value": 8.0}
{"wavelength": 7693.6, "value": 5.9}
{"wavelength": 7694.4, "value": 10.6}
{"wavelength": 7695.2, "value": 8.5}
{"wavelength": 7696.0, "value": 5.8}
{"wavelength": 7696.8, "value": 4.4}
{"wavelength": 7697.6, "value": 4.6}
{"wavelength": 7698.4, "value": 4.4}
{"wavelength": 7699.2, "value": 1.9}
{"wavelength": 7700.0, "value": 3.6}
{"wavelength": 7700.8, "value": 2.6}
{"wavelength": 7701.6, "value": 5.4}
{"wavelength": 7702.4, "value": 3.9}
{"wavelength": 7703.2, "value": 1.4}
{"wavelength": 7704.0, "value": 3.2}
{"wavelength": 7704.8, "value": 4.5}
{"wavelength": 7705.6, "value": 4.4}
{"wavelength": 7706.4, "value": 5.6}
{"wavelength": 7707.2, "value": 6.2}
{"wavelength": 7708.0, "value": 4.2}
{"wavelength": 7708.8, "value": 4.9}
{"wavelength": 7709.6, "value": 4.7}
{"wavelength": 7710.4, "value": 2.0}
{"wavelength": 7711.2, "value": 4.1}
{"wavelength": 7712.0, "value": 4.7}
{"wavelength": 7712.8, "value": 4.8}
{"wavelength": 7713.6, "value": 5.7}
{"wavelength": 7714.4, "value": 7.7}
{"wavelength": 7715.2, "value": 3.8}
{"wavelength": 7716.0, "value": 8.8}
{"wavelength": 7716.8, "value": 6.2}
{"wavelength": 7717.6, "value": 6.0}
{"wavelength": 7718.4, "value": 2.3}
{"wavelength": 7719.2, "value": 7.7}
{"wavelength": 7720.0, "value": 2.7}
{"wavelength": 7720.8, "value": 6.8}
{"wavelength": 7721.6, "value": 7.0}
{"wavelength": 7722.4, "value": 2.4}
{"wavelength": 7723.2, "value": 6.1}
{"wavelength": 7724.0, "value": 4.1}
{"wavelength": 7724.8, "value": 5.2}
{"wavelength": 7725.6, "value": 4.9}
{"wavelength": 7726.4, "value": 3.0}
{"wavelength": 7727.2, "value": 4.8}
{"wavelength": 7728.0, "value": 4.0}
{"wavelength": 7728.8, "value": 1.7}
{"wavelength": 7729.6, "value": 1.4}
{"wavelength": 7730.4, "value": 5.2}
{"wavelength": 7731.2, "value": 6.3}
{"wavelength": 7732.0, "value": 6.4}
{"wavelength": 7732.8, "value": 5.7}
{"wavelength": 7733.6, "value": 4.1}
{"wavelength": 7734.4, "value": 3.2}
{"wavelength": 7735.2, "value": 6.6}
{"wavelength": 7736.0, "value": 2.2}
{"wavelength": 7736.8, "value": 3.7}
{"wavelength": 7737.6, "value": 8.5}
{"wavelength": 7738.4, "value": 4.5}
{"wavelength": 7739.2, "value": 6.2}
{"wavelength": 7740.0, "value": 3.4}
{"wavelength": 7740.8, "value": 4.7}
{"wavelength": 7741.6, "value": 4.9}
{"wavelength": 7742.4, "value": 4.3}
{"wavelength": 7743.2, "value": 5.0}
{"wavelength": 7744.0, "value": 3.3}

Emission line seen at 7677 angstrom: [S II] 6716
